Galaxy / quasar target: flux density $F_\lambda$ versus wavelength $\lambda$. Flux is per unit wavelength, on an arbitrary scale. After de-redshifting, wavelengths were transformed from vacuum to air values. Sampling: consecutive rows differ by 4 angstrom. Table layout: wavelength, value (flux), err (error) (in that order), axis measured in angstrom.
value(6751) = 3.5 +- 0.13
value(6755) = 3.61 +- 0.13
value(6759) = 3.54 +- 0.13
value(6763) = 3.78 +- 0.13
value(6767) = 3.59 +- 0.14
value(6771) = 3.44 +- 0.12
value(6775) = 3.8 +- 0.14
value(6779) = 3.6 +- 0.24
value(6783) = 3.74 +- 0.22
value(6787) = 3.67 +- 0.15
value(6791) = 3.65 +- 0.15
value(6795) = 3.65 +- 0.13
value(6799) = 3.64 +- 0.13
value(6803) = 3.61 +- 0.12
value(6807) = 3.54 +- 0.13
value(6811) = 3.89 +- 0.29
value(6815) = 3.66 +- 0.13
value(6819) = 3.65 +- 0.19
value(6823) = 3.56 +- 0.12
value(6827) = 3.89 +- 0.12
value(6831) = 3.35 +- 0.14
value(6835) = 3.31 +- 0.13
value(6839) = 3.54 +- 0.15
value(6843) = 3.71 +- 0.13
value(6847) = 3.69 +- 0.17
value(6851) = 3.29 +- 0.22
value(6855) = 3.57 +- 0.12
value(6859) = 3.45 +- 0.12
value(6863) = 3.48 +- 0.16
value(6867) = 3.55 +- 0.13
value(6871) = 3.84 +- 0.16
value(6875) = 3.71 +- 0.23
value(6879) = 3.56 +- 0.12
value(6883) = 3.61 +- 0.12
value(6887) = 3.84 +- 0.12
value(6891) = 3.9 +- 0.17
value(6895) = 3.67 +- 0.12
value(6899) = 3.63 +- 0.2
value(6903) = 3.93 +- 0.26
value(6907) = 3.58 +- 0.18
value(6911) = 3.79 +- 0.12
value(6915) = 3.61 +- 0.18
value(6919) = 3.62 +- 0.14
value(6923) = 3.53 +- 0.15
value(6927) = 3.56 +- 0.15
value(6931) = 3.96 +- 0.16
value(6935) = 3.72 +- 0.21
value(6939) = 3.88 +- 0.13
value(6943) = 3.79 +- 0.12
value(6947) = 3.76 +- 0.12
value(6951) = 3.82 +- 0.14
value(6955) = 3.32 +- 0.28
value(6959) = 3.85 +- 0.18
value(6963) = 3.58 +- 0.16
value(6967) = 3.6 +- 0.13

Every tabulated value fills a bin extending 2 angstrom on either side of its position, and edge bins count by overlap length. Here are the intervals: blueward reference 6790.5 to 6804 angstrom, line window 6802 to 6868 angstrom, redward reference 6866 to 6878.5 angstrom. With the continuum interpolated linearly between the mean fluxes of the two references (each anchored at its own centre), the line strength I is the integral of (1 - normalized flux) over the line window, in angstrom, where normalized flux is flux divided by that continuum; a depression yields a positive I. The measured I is 1.7 angstrom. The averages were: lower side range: 3.64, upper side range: 3.7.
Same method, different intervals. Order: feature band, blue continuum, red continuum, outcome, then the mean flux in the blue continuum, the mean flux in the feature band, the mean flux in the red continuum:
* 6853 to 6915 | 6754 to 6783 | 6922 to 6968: 0.1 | 3.63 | 3.67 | 3.7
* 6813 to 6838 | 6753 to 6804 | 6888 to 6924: 0.6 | 3.64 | 3.57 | 3.7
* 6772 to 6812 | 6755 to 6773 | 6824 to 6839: -1.2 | 3.59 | 3.67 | 3.52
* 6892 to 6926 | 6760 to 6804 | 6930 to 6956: 0.6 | 3.65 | 3.67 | 3.76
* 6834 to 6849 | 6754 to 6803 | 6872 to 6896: 0.4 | 3.64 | 3.58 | 3.72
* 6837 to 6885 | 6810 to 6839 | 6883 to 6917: 1.1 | 3.6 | 3.58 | 3.74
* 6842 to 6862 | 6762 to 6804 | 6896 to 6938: 0.8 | 3.65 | 3.53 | 3.7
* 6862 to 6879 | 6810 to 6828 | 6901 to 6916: 0.4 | 3.71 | 3.64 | 3.74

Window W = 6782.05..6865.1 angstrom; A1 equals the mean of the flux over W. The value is 3.6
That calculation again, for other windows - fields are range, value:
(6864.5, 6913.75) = 3.71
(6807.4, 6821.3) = 3.71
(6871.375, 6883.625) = 3.66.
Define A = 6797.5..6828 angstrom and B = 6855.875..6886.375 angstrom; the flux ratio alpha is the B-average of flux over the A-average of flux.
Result 1.0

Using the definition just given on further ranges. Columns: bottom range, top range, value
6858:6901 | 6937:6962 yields 1.02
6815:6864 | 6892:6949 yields 1.05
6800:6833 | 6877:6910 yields 1.02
